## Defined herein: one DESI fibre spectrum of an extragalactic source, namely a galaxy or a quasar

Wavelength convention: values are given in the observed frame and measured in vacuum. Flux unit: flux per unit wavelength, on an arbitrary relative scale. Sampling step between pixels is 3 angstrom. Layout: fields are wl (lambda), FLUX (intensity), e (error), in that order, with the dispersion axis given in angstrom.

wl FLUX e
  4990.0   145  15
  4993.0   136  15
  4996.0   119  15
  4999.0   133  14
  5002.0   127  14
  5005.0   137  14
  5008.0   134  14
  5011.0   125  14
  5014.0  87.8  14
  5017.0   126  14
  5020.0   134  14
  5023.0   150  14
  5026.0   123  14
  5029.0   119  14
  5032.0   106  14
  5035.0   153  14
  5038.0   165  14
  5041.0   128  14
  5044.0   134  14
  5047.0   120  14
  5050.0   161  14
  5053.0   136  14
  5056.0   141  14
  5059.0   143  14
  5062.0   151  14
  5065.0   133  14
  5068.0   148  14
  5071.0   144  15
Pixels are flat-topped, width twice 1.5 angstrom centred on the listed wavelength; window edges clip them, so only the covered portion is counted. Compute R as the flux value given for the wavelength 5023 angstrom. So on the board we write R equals 150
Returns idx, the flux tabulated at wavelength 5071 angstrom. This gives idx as 144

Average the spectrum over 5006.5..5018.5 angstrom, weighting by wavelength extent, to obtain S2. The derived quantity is 118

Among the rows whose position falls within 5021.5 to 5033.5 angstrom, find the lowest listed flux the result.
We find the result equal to 106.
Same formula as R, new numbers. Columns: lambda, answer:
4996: 119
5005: 137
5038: 165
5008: 134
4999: 133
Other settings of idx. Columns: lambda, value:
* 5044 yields 134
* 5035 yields 153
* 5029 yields 119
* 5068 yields 148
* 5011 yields 125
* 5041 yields 128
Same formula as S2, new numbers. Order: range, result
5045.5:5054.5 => 139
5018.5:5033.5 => 126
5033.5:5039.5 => 159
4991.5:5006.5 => 130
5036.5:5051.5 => 142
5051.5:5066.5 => 141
